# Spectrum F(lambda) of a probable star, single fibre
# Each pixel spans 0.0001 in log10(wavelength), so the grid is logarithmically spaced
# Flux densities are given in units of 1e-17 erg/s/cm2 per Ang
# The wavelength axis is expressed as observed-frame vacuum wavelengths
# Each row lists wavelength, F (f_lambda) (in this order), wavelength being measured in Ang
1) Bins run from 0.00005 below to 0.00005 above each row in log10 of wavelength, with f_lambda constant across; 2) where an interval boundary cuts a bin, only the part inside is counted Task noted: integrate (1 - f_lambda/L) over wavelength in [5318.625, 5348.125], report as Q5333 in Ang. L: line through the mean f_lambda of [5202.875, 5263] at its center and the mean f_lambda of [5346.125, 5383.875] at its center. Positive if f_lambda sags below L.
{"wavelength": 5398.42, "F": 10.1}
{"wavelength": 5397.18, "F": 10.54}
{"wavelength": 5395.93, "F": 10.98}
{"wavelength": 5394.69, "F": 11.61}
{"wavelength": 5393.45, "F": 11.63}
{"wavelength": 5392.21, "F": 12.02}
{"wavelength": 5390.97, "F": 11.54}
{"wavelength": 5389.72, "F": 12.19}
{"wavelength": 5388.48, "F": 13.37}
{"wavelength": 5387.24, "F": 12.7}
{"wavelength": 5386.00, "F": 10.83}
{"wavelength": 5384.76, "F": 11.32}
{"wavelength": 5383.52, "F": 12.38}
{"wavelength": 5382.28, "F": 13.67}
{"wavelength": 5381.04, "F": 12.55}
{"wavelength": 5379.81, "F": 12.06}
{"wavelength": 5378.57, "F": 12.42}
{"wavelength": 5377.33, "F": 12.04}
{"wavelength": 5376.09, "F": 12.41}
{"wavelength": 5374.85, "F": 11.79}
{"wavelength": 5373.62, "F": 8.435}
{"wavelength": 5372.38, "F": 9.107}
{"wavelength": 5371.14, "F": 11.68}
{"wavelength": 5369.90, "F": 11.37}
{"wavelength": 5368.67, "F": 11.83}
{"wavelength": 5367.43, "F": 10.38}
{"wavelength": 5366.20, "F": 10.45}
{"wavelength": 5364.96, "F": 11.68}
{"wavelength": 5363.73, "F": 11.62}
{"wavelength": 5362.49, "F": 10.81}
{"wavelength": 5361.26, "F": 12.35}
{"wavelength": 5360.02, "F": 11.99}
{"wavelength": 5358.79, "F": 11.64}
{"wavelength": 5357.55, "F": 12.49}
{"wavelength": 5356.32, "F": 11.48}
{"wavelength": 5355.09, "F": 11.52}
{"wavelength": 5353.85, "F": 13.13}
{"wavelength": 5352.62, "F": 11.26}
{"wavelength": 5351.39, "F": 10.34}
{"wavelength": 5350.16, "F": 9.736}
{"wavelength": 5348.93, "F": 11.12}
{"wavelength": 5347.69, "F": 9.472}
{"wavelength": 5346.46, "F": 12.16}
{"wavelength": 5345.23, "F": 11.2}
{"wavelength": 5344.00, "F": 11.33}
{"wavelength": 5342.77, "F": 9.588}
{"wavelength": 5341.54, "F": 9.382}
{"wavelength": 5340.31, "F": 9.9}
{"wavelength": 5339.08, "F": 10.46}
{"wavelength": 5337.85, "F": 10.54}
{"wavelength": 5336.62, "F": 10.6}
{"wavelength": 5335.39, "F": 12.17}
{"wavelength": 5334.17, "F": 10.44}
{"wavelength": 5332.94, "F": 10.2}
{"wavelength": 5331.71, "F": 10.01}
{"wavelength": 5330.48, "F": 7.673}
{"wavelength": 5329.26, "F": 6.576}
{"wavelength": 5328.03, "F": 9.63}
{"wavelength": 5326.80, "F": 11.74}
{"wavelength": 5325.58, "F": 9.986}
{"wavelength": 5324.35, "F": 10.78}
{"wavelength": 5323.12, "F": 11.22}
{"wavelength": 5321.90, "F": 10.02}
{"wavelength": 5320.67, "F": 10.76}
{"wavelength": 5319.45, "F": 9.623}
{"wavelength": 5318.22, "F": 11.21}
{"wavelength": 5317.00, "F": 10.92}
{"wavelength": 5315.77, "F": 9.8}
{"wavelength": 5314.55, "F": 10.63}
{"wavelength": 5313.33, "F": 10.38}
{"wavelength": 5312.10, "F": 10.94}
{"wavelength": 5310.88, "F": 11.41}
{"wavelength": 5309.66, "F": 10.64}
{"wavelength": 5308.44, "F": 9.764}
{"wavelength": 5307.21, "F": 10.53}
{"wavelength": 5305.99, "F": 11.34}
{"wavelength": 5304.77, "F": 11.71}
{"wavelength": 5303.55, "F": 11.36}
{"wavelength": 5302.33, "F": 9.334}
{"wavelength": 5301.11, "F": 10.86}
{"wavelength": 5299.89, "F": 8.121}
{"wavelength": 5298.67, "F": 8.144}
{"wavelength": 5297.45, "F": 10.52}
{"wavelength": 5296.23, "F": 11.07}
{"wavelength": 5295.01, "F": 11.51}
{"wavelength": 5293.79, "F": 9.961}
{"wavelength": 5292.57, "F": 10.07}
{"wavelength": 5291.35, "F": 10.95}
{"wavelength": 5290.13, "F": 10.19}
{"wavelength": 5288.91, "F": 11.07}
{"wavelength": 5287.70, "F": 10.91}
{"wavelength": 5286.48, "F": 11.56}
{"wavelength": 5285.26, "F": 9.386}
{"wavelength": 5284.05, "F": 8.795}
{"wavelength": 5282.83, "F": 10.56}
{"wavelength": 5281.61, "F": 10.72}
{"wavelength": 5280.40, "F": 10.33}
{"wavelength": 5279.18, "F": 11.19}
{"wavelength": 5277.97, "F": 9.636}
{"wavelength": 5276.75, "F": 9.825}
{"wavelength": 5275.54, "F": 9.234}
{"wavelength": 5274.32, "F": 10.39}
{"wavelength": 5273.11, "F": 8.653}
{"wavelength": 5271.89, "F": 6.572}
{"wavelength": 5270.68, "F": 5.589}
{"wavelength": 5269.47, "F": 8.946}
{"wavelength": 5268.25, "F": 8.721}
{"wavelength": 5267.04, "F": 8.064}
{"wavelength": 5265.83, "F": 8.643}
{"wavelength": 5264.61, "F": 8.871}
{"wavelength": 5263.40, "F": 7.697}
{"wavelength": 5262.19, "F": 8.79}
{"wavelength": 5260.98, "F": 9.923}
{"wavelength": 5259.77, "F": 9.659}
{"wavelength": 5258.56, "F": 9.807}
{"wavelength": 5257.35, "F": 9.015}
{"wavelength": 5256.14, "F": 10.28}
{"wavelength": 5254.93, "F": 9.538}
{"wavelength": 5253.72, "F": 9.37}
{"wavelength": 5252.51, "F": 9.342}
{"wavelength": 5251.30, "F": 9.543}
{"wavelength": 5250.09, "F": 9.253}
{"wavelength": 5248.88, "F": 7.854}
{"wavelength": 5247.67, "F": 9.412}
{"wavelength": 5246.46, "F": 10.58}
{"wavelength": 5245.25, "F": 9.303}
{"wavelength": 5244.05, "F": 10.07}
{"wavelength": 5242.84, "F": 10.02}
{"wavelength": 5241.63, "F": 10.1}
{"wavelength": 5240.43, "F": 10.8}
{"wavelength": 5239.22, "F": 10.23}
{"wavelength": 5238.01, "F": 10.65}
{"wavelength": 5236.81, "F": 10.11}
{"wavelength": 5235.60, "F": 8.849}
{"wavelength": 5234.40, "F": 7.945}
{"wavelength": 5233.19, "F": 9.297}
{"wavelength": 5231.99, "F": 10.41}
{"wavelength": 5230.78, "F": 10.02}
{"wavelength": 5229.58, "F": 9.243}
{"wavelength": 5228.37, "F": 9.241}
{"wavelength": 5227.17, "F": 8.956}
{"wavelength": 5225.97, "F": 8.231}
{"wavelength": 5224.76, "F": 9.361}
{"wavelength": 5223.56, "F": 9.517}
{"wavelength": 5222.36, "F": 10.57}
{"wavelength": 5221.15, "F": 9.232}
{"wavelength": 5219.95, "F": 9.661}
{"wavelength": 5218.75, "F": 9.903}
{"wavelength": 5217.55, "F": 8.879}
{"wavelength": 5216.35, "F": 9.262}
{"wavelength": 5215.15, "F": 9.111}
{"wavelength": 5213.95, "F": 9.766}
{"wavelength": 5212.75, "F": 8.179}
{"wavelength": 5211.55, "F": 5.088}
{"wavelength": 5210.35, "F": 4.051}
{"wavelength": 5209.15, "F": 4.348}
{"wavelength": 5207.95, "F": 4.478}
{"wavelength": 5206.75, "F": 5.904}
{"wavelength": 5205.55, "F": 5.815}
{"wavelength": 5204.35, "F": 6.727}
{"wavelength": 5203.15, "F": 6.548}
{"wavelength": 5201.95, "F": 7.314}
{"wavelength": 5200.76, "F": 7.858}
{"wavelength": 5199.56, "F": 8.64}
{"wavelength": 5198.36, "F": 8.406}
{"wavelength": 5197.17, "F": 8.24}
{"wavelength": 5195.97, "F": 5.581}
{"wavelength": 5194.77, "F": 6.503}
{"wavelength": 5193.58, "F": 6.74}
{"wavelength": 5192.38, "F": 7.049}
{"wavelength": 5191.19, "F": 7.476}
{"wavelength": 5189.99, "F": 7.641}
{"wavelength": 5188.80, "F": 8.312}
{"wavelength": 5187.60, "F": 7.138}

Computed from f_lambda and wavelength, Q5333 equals 1.61 Ang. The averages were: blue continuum 8.86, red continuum 11.5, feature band 10.2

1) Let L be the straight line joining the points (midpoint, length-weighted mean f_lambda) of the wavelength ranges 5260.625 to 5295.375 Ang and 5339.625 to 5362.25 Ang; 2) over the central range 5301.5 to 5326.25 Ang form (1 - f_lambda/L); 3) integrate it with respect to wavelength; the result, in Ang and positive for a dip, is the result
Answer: -0.8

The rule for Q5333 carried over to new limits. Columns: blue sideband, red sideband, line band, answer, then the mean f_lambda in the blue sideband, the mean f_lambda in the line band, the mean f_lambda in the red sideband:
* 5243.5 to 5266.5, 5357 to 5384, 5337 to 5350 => 0.67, 9.31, 10.5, 11.6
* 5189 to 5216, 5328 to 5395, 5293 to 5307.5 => -1.28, 6.93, 10.4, 11.1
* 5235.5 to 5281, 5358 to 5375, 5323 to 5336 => 0.61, 9.34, 9.99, 11.1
